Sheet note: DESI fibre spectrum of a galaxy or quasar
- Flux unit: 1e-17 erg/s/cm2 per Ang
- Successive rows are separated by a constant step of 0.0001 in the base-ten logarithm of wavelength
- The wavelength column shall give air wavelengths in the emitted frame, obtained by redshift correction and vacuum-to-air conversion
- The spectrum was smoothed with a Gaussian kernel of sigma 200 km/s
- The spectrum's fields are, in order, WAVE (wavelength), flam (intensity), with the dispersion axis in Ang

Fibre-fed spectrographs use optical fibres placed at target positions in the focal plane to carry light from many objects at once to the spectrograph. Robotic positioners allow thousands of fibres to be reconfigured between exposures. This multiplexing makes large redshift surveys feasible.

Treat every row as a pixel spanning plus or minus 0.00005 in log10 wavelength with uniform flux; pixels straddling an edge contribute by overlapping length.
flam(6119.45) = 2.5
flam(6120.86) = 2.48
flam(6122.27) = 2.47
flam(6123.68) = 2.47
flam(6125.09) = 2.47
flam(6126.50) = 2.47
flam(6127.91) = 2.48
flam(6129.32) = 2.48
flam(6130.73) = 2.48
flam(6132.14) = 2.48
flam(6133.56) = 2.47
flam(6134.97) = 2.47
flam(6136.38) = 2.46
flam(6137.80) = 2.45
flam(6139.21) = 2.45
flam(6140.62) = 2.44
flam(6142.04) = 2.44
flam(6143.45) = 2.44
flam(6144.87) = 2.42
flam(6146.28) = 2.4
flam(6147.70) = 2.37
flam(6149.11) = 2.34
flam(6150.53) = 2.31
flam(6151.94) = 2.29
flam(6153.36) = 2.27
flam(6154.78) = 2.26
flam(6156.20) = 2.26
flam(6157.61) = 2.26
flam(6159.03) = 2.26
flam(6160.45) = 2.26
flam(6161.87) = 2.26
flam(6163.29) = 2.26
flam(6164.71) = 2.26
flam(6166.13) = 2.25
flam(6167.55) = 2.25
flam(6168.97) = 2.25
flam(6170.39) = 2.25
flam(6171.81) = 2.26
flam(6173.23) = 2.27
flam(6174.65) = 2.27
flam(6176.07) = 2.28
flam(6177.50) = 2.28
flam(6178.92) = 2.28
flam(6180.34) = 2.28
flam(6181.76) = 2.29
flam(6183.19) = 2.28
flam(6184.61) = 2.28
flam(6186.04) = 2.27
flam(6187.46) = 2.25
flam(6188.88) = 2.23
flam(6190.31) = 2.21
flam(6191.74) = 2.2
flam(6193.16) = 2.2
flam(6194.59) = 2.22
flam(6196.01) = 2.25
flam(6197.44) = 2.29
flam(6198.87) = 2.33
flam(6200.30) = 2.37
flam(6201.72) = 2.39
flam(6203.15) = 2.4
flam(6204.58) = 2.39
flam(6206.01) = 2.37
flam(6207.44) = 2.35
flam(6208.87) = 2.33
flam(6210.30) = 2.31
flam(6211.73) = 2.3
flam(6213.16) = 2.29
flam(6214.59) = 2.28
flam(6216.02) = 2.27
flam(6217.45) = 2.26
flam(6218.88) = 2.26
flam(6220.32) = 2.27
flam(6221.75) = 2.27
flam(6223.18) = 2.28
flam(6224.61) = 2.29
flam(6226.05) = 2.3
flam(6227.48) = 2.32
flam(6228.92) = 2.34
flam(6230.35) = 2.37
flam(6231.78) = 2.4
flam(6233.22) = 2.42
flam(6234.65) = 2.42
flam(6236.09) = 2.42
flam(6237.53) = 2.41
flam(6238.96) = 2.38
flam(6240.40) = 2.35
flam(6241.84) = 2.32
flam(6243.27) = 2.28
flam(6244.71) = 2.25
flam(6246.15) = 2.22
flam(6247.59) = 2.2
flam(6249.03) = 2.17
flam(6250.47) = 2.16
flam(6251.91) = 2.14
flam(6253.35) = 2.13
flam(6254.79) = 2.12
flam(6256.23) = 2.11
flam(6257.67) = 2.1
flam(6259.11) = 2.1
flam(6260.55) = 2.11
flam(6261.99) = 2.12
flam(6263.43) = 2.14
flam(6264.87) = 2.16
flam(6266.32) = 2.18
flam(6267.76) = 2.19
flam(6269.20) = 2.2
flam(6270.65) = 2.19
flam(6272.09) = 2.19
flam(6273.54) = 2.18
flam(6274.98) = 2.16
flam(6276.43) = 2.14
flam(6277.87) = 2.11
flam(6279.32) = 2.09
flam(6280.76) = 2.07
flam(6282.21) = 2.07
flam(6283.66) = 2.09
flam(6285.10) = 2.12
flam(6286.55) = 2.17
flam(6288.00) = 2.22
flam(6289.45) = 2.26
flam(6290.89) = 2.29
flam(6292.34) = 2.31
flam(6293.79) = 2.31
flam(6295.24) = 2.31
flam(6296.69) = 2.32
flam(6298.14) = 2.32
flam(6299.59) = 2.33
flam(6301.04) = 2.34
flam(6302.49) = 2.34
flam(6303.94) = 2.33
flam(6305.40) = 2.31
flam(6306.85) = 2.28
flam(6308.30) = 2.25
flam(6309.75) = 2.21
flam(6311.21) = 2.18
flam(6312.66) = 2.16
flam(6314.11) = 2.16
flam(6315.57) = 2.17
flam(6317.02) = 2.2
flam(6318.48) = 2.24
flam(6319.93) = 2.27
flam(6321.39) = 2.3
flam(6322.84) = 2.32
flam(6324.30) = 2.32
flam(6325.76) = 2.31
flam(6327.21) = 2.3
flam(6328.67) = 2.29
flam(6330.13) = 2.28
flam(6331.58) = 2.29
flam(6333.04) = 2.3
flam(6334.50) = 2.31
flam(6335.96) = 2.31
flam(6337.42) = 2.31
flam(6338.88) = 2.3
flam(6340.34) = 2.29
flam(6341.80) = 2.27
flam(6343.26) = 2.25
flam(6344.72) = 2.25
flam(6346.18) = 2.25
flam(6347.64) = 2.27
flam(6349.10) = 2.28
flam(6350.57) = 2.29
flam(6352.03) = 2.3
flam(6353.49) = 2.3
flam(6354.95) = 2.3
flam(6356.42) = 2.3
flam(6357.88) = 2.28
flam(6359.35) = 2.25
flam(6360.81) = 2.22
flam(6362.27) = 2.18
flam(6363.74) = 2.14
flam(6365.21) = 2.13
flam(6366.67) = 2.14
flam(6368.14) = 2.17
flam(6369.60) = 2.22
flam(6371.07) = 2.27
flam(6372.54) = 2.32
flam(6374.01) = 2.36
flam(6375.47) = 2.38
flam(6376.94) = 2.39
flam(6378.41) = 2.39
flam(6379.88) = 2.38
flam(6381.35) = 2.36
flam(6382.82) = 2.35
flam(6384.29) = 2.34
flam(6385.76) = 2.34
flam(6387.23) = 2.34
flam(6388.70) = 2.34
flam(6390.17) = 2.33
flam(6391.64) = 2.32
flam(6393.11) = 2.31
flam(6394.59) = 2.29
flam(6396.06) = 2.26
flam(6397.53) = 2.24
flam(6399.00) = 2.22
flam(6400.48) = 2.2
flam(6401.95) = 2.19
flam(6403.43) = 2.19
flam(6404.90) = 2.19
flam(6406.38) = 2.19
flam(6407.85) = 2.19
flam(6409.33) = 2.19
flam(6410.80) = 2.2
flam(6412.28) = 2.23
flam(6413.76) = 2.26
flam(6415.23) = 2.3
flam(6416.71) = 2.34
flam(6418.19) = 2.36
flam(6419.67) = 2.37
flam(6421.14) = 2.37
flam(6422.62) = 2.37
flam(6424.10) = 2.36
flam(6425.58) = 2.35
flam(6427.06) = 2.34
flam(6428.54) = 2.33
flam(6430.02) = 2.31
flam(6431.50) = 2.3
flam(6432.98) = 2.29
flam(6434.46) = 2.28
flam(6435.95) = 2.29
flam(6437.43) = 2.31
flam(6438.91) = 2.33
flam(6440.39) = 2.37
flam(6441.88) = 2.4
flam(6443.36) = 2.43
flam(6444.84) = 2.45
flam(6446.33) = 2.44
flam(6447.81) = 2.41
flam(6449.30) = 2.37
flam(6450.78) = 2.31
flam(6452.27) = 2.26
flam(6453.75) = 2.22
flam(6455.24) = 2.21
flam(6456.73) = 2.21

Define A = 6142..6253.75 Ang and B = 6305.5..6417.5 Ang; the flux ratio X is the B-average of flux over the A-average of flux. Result 0.99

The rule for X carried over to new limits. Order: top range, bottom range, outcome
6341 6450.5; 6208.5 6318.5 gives 1.03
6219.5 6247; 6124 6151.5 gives 0.96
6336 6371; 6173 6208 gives 0.98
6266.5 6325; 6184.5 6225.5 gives 0.97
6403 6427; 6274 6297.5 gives 1.04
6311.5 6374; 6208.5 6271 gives 1.00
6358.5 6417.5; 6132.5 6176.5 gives 0.97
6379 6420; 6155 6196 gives 1.01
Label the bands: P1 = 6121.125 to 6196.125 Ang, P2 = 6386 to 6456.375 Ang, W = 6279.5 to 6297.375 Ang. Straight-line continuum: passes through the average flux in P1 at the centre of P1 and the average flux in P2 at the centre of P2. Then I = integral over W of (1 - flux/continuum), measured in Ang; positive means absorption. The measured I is 0.84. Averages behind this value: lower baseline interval 2.33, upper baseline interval 2.3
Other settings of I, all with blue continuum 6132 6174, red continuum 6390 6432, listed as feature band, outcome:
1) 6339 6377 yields 0.50 Ang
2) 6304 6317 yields 0.45 Ang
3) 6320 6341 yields -0.05 Ang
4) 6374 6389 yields -0.50 Ang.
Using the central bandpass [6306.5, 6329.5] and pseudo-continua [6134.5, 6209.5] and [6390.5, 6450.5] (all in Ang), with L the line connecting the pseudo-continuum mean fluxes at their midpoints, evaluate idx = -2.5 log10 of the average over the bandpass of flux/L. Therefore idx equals 0.03 mag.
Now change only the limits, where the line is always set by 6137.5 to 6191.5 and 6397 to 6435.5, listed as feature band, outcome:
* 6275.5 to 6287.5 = 0.09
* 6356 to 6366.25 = 0.03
